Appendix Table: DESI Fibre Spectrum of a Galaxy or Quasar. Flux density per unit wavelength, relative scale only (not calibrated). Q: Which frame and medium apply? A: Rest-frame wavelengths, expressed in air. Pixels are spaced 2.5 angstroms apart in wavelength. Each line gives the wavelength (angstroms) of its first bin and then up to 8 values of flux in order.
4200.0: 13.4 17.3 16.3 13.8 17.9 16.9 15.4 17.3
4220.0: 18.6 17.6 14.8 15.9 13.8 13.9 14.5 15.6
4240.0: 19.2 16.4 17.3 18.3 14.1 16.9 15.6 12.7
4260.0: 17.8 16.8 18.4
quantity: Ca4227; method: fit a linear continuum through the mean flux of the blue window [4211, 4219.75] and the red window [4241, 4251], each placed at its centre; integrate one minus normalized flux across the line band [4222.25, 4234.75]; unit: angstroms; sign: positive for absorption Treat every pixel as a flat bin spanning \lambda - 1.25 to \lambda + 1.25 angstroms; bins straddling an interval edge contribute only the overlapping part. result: 1.3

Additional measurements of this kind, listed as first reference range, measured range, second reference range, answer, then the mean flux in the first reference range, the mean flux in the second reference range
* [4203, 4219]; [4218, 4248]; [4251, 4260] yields -0.8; 16.4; 15.4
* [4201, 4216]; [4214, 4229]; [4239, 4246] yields 0.2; 16.2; 17.6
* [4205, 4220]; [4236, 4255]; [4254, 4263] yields -1.0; 16.5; 15.6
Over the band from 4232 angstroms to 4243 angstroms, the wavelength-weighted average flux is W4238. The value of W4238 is 16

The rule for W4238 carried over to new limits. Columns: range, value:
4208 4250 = 16.3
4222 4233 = 15.1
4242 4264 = 16.2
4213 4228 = 16.6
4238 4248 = 17.6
